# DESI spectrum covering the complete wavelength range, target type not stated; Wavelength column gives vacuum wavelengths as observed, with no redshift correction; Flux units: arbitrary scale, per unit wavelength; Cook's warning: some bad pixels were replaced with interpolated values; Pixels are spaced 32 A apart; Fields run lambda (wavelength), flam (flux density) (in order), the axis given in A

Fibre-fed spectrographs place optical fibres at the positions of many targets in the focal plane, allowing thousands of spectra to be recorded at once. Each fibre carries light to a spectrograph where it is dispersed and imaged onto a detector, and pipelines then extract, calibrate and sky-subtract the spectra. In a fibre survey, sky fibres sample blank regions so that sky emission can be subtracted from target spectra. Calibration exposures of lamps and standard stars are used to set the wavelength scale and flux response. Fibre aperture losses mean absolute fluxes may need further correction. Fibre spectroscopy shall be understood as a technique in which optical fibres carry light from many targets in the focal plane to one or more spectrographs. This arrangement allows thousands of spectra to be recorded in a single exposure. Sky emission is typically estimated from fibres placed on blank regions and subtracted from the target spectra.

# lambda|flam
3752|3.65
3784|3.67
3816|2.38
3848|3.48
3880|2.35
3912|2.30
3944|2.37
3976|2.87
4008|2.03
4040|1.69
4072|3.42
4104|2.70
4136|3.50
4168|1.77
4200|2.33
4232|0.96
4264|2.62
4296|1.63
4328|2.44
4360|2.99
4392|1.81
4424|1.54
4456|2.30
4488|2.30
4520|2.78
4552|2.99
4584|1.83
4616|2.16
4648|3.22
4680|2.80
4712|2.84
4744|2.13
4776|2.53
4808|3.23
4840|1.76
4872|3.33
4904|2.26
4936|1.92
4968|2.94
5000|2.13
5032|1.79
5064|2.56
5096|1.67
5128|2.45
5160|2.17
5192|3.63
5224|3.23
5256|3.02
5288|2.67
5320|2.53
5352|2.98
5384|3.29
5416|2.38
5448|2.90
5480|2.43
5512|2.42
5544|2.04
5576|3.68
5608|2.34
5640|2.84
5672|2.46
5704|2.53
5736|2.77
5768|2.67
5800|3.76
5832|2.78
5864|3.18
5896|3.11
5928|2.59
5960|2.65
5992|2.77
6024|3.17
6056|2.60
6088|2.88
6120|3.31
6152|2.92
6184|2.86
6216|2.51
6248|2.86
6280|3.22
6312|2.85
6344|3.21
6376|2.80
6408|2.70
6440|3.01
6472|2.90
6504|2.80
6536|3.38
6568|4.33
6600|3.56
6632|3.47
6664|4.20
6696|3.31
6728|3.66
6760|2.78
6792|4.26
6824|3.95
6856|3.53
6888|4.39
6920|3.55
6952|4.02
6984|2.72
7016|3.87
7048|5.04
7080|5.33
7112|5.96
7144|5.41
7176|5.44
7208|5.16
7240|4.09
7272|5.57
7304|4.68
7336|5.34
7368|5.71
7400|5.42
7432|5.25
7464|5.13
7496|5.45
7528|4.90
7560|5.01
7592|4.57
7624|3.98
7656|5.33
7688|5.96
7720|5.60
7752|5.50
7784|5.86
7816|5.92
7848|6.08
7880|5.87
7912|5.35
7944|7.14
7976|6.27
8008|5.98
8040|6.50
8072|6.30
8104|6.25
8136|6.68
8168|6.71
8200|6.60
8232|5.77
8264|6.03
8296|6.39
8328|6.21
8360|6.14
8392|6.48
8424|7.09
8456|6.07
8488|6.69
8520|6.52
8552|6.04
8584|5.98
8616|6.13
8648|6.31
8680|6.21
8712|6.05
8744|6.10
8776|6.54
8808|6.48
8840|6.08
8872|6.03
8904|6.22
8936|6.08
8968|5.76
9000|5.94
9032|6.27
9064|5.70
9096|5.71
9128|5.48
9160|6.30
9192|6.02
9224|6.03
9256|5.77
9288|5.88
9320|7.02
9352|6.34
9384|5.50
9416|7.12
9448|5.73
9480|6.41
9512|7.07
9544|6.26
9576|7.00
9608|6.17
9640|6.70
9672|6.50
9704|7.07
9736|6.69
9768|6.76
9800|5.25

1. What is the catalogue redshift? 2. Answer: 0.76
